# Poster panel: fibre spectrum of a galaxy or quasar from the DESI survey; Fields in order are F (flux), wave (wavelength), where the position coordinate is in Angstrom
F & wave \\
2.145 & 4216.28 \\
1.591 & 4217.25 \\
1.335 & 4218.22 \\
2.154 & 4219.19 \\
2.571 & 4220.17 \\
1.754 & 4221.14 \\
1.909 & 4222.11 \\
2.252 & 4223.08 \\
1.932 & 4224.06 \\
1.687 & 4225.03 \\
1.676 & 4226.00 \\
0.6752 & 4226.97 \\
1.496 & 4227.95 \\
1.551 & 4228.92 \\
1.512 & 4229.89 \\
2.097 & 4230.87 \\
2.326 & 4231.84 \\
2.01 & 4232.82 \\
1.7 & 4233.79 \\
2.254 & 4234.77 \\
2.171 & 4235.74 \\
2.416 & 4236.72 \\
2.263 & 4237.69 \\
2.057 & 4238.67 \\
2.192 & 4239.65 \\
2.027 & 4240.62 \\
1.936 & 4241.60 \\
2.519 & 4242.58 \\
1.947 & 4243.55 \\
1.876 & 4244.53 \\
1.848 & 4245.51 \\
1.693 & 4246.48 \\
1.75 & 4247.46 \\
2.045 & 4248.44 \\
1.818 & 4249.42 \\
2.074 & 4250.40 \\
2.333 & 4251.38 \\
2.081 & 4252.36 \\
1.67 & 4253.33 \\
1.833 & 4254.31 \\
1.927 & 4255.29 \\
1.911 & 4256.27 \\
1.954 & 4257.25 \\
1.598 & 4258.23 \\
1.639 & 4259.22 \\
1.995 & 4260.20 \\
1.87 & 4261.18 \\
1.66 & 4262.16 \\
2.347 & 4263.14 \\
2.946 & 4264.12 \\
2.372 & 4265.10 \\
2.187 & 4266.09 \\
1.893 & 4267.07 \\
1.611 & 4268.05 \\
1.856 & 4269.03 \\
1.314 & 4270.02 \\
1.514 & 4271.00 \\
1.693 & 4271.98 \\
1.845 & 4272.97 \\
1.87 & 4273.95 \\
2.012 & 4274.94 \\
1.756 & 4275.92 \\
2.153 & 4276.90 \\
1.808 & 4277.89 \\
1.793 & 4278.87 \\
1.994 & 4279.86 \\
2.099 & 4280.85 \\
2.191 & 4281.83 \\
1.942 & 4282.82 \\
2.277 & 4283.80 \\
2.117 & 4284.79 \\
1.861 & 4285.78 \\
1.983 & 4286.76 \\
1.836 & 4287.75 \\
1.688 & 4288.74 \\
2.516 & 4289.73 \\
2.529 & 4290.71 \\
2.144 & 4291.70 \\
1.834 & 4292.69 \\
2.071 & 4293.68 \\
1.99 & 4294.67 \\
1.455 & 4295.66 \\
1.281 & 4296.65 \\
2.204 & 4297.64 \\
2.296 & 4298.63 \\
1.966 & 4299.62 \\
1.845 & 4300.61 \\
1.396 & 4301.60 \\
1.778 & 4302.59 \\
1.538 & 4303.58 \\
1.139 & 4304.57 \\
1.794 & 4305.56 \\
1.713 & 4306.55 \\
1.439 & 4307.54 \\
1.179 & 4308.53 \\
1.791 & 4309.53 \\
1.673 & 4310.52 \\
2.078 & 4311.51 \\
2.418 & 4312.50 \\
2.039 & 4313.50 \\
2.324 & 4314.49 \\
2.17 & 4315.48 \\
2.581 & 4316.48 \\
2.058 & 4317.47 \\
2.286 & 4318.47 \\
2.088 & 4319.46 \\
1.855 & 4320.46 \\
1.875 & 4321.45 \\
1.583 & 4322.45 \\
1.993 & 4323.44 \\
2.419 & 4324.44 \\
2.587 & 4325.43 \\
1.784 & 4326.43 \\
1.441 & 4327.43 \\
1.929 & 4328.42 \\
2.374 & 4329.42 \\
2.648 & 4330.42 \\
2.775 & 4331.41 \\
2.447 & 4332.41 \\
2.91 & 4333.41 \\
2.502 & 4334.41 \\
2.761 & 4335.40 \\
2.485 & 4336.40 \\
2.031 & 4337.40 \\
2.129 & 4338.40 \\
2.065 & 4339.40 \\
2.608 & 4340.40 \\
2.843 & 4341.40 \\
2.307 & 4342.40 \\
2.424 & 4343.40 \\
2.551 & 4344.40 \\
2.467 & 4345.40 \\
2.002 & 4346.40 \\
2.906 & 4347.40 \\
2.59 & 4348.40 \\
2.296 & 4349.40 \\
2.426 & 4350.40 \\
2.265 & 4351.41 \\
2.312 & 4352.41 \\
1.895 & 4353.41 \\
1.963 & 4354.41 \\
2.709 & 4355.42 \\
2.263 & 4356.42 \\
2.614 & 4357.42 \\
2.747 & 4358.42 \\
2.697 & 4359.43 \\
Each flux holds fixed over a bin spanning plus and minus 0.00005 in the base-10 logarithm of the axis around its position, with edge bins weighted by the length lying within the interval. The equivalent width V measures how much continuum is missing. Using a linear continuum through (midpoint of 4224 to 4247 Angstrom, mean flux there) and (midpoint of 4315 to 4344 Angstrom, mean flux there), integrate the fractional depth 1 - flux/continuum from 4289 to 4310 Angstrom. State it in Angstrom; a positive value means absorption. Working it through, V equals 3.4 Angstrom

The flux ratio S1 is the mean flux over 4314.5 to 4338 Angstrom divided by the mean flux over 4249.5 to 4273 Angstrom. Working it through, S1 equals 1.17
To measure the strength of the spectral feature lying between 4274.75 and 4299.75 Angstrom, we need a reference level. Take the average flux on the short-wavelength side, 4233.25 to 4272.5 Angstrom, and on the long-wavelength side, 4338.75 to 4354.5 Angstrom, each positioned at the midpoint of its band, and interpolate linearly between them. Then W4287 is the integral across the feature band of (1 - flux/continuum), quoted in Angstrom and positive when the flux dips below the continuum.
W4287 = 1.5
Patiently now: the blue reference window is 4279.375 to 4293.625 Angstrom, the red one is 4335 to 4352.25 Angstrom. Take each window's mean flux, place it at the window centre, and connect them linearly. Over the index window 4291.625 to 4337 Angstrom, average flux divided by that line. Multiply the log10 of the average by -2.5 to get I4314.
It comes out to 0.12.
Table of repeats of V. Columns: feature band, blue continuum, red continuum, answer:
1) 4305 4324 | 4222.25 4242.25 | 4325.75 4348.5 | 2.86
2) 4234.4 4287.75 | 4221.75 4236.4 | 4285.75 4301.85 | -2.65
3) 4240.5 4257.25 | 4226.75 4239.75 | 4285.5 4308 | -0.46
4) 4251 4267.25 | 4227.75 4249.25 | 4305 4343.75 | 0.15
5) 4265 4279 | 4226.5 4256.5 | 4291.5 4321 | 0.57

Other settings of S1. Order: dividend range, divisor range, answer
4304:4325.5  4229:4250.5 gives 0.97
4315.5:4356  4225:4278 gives 1.20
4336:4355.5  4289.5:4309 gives 1.31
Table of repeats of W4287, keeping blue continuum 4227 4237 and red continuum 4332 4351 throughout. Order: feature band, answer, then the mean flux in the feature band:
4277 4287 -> 0.62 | 2.01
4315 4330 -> 1.83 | 2.07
